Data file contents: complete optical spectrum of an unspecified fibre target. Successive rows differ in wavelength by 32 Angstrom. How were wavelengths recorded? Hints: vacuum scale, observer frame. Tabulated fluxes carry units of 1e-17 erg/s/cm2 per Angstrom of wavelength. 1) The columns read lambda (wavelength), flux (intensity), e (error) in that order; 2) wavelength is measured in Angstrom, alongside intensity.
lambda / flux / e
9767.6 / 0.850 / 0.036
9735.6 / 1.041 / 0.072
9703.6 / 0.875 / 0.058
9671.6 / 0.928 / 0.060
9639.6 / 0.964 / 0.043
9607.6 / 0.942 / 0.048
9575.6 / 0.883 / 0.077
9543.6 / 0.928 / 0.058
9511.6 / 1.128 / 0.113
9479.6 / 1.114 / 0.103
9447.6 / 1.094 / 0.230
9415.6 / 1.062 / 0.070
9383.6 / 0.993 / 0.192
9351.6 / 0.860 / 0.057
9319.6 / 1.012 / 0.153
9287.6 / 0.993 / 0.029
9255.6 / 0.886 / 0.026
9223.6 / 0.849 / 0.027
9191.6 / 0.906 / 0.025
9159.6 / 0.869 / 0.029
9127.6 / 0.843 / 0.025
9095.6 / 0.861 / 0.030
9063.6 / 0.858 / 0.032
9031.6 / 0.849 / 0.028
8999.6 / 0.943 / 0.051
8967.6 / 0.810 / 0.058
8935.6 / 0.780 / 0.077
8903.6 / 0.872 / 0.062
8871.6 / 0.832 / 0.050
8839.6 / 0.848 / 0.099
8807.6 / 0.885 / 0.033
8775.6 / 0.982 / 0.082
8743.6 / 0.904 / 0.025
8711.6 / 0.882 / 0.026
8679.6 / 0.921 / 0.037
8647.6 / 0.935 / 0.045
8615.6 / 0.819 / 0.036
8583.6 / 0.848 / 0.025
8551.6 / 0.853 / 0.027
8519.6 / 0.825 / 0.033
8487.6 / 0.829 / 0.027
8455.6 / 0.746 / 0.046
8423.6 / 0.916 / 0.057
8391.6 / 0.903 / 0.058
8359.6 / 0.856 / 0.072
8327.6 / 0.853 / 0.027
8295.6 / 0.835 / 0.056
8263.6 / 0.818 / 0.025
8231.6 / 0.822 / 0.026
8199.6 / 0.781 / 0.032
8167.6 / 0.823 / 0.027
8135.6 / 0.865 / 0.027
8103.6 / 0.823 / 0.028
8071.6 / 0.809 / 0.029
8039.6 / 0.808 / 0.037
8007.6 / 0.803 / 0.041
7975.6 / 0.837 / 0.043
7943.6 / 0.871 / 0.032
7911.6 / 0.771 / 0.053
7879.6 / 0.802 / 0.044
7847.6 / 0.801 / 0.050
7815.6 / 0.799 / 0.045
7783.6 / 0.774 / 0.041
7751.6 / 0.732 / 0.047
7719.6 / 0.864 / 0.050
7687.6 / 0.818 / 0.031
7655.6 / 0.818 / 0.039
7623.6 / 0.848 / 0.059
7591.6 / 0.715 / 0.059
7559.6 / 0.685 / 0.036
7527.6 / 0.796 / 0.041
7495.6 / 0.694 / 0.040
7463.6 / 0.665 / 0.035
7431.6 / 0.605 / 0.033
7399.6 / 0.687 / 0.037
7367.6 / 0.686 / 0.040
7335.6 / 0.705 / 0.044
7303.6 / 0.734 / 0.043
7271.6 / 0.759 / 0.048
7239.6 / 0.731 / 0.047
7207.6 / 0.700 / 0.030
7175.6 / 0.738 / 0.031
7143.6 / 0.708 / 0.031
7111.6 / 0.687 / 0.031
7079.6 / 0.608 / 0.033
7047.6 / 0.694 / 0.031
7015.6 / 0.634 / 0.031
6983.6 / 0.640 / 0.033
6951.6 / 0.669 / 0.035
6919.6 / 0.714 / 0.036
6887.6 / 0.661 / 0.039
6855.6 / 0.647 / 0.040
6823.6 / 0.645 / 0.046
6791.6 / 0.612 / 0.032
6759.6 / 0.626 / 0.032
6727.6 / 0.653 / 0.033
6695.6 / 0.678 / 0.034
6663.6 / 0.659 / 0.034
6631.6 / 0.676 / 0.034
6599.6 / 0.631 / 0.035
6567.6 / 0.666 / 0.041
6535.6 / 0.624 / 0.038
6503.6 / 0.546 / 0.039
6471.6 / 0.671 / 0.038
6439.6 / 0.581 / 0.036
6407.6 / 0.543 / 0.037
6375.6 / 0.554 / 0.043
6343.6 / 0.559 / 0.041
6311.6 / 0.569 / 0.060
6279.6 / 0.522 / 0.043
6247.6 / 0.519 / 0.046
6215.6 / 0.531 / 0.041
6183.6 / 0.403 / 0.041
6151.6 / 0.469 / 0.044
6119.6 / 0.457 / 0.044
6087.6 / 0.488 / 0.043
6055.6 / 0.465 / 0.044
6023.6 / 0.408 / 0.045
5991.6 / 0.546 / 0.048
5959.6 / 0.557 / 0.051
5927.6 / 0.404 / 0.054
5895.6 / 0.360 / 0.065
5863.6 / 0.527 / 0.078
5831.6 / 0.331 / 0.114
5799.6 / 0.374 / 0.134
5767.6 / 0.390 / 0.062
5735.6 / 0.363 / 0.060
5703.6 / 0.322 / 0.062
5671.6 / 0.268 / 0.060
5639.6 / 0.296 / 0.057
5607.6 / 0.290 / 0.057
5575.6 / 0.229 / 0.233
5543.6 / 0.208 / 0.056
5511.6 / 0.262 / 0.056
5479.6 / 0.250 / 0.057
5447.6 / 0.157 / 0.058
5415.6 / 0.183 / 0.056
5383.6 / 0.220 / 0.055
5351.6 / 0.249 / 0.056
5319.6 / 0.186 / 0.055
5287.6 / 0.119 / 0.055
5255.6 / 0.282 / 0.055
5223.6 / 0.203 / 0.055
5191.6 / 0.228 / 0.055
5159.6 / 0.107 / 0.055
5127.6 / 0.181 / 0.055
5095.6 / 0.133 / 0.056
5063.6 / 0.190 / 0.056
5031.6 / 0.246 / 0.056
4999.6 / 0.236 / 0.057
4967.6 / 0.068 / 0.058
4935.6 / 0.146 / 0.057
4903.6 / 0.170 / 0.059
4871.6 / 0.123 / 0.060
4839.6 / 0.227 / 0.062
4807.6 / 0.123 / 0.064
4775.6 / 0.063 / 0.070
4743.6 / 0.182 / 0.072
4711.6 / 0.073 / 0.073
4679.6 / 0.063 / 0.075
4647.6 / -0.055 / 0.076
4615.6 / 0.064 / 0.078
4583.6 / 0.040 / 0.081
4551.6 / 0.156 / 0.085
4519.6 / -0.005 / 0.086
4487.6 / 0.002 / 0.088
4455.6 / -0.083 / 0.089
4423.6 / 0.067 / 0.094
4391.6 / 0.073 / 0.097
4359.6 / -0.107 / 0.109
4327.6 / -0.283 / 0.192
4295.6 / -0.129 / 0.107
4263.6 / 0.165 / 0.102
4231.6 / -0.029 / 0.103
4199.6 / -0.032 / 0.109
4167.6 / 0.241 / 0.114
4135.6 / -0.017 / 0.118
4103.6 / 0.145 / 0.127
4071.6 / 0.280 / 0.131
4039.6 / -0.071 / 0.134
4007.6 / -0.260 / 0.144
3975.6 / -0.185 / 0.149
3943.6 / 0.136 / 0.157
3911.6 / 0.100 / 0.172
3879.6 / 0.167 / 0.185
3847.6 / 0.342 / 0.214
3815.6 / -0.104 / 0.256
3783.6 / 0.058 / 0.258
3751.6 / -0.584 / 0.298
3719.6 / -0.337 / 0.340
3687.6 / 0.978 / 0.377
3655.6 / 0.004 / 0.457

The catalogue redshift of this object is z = 0.435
